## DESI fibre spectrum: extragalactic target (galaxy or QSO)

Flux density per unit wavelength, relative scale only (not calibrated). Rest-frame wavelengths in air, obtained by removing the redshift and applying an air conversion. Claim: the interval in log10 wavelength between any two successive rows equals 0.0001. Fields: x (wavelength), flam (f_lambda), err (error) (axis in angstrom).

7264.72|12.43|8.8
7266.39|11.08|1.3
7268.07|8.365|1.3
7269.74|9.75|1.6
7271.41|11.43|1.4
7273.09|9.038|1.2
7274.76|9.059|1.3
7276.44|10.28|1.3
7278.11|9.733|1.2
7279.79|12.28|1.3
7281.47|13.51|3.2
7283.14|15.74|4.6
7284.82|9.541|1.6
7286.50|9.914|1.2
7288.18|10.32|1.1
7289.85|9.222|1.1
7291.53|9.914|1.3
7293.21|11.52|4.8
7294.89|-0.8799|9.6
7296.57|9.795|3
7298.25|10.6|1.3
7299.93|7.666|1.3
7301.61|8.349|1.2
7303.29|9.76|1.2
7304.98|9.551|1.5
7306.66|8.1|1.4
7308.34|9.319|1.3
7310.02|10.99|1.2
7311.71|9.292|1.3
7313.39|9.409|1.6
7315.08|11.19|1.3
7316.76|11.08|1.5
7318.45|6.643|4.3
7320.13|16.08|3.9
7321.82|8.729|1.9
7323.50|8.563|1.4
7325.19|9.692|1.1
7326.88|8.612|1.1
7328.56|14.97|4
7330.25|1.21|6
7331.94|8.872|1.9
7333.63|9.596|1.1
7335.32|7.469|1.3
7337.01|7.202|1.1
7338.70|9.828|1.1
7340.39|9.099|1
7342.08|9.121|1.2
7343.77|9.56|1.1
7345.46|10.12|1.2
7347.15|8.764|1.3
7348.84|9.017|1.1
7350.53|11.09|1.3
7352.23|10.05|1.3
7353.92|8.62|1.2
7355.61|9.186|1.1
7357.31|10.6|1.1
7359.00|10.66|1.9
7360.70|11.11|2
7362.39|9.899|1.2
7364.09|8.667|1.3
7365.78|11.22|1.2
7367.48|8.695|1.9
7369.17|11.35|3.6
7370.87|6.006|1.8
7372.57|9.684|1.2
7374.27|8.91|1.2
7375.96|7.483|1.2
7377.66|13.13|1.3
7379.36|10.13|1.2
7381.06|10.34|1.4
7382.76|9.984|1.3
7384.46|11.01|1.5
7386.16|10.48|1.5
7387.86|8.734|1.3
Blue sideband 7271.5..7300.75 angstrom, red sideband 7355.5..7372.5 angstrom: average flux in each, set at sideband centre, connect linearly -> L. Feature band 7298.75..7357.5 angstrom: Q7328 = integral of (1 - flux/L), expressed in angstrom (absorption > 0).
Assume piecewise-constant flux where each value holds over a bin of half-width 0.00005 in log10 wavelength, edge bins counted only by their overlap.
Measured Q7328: 2.79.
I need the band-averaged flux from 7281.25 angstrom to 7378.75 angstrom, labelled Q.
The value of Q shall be 9.52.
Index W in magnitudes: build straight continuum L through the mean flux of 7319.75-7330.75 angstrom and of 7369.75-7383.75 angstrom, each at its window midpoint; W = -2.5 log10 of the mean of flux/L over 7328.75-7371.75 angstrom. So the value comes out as 0.05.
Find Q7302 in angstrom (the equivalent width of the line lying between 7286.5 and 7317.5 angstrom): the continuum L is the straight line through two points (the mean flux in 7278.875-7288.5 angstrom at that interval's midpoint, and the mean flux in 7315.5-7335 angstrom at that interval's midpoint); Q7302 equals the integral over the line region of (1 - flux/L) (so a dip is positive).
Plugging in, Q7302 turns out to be 4.6 angstrom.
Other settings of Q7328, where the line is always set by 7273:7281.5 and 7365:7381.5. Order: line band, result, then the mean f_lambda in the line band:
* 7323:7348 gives 2.9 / 8.85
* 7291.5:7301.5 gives 2.3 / 7.97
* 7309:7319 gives 0.3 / 9.84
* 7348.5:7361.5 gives -0.3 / 10.1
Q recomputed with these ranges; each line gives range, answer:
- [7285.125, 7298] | 8.68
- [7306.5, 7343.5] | 9.35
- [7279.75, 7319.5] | 9.68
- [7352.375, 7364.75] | 9.85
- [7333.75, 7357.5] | 9.24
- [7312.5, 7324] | 10.3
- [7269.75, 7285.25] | 11.1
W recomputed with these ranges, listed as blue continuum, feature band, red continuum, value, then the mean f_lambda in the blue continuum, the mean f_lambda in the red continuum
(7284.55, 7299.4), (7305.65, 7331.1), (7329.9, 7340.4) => -0.17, 8.83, 7.79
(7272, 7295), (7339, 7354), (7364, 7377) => -0.02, 10.3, 9.09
